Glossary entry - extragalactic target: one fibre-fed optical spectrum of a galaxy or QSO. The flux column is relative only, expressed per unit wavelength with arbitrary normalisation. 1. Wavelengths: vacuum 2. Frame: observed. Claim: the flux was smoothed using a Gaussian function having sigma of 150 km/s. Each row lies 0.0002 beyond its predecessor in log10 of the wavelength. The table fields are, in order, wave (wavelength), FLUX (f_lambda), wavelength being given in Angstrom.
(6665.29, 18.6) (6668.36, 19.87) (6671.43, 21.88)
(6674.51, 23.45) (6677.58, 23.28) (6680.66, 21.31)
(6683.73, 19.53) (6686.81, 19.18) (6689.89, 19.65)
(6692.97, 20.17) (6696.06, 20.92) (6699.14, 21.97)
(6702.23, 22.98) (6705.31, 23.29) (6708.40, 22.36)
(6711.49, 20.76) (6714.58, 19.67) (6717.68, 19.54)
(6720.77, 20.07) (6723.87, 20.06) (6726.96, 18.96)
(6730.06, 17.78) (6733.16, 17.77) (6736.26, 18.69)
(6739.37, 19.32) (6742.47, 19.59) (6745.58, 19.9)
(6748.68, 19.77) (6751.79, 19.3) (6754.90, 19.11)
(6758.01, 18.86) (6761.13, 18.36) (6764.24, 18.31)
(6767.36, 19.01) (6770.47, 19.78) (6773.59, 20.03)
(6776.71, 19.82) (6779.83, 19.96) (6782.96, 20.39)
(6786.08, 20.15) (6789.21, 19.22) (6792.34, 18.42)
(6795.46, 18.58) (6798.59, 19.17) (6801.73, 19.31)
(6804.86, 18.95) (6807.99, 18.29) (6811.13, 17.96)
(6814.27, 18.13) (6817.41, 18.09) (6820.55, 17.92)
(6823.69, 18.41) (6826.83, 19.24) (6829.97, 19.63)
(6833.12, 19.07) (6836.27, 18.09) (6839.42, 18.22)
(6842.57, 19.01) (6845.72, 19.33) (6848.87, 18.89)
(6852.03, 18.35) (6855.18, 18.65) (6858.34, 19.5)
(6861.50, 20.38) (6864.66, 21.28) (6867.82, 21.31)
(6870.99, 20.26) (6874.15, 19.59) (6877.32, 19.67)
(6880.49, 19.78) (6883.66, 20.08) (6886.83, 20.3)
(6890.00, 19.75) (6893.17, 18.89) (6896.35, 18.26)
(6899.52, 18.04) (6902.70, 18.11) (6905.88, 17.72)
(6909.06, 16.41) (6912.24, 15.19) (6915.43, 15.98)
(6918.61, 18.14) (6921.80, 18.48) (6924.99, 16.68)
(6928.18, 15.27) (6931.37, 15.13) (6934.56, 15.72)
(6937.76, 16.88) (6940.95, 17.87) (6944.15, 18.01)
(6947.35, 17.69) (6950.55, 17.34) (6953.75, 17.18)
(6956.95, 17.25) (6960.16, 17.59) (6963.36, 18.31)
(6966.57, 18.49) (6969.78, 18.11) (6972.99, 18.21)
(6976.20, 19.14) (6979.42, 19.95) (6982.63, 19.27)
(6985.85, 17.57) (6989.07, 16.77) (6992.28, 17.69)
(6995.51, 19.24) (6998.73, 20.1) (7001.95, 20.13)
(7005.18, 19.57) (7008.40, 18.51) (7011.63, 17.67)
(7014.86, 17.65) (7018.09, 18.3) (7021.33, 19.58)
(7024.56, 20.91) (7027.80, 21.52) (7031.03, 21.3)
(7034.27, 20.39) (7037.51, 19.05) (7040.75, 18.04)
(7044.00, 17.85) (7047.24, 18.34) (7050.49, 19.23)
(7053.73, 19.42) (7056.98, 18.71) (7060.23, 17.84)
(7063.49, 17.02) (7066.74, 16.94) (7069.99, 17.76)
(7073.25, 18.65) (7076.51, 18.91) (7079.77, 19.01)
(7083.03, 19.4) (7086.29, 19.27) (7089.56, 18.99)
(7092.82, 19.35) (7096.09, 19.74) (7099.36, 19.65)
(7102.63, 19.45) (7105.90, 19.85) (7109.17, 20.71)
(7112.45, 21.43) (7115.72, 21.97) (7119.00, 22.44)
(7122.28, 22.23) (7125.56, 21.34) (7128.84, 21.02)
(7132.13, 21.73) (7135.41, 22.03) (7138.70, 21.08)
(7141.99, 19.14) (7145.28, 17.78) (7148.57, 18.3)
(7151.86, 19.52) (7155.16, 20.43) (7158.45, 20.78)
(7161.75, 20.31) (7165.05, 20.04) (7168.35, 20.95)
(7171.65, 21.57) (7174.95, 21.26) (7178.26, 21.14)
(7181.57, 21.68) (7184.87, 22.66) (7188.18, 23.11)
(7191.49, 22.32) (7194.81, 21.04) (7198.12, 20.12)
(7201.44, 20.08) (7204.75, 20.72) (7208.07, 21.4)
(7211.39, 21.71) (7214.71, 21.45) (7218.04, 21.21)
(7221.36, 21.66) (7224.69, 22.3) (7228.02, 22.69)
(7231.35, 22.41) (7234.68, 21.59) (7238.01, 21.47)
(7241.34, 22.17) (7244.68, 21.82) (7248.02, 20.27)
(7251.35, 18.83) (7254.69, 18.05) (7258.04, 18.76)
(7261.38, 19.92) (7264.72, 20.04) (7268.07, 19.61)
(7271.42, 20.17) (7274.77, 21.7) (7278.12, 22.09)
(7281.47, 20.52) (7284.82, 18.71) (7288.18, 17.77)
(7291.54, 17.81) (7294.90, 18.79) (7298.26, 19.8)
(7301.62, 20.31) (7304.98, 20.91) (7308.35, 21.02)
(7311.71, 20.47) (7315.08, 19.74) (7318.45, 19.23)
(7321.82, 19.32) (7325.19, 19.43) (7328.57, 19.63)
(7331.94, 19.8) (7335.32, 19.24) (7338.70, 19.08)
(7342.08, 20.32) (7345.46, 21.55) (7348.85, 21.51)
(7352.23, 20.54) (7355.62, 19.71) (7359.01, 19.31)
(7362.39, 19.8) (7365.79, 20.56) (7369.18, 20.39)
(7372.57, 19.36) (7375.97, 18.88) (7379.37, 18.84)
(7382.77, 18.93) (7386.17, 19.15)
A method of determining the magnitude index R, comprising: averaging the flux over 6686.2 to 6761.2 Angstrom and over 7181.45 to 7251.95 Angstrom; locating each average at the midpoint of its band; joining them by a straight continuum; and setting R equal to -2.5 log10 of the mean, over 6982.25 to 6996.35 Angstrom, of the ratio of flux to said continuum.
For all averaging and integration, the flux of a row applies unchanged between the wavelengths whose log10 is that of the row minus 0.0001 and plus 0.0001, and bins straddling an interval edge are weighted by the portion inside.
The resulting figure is 0.16 mag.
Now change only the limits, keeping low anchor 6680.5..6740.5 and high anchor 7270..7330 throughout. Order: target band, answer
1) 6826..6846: 0.07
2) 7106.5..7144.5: -0.07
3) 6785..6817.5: 0.08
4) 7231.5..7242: -0.10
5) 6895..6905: 0.11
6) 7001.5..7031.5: 0.03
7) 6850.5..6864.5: 0.04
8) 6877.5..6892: 0.01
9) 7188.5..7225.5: -0.07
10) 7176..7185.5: -0.09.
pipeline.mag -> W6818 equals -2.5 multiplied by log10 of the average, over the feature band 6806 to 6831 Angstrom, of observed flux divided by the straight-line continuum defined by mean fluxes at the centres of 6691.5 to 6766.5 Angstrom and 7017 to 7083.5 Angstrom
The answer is 0.07 mag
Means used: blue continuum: 19.9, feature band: 18.4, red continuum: 19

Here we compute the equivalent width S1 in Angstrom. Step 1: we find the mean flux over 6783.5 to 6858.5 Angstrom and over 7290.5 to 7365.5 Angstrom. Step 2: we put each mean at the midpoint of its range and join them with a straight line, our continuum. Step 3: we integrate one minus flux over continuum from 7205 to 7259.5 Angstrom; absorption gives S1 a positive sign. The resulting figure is -3.9 Angstrom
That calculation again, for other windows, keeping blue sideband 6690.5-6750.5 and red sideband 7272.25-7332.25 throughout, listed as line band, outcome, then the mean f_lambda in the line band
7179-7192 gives -1.6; 22.4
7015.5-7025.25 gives 0.4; 19.3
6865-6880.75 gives -0.1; 20.2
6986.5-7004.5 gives 1.1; 18.8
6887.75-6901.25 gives 0.9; 18.8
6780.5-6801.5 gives 0.8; 19.3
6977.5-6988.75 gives 0.8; 18.7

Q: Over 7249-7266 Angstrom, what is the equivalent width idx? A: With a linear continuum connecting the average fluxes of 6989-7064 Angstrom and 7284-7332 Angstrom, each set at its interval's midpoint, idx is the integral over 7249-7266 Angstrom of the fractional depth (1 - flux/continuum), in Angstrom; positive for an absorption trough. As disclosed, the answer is 0.25 Angstrom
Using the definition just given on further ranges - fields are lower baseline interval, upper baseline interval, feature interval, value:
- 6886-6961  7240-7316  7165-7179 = -1.4 Angstrom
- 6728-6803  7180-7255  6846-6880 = -0.2 Angstrom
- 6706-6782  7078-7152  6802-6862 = 2.9 Angstrom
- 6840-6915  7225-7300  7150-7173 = -0.6 Angstrom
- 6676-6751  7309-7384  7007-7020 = 1.3 Angstrom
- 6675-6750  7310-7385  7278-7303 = 0.7 Angstrom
